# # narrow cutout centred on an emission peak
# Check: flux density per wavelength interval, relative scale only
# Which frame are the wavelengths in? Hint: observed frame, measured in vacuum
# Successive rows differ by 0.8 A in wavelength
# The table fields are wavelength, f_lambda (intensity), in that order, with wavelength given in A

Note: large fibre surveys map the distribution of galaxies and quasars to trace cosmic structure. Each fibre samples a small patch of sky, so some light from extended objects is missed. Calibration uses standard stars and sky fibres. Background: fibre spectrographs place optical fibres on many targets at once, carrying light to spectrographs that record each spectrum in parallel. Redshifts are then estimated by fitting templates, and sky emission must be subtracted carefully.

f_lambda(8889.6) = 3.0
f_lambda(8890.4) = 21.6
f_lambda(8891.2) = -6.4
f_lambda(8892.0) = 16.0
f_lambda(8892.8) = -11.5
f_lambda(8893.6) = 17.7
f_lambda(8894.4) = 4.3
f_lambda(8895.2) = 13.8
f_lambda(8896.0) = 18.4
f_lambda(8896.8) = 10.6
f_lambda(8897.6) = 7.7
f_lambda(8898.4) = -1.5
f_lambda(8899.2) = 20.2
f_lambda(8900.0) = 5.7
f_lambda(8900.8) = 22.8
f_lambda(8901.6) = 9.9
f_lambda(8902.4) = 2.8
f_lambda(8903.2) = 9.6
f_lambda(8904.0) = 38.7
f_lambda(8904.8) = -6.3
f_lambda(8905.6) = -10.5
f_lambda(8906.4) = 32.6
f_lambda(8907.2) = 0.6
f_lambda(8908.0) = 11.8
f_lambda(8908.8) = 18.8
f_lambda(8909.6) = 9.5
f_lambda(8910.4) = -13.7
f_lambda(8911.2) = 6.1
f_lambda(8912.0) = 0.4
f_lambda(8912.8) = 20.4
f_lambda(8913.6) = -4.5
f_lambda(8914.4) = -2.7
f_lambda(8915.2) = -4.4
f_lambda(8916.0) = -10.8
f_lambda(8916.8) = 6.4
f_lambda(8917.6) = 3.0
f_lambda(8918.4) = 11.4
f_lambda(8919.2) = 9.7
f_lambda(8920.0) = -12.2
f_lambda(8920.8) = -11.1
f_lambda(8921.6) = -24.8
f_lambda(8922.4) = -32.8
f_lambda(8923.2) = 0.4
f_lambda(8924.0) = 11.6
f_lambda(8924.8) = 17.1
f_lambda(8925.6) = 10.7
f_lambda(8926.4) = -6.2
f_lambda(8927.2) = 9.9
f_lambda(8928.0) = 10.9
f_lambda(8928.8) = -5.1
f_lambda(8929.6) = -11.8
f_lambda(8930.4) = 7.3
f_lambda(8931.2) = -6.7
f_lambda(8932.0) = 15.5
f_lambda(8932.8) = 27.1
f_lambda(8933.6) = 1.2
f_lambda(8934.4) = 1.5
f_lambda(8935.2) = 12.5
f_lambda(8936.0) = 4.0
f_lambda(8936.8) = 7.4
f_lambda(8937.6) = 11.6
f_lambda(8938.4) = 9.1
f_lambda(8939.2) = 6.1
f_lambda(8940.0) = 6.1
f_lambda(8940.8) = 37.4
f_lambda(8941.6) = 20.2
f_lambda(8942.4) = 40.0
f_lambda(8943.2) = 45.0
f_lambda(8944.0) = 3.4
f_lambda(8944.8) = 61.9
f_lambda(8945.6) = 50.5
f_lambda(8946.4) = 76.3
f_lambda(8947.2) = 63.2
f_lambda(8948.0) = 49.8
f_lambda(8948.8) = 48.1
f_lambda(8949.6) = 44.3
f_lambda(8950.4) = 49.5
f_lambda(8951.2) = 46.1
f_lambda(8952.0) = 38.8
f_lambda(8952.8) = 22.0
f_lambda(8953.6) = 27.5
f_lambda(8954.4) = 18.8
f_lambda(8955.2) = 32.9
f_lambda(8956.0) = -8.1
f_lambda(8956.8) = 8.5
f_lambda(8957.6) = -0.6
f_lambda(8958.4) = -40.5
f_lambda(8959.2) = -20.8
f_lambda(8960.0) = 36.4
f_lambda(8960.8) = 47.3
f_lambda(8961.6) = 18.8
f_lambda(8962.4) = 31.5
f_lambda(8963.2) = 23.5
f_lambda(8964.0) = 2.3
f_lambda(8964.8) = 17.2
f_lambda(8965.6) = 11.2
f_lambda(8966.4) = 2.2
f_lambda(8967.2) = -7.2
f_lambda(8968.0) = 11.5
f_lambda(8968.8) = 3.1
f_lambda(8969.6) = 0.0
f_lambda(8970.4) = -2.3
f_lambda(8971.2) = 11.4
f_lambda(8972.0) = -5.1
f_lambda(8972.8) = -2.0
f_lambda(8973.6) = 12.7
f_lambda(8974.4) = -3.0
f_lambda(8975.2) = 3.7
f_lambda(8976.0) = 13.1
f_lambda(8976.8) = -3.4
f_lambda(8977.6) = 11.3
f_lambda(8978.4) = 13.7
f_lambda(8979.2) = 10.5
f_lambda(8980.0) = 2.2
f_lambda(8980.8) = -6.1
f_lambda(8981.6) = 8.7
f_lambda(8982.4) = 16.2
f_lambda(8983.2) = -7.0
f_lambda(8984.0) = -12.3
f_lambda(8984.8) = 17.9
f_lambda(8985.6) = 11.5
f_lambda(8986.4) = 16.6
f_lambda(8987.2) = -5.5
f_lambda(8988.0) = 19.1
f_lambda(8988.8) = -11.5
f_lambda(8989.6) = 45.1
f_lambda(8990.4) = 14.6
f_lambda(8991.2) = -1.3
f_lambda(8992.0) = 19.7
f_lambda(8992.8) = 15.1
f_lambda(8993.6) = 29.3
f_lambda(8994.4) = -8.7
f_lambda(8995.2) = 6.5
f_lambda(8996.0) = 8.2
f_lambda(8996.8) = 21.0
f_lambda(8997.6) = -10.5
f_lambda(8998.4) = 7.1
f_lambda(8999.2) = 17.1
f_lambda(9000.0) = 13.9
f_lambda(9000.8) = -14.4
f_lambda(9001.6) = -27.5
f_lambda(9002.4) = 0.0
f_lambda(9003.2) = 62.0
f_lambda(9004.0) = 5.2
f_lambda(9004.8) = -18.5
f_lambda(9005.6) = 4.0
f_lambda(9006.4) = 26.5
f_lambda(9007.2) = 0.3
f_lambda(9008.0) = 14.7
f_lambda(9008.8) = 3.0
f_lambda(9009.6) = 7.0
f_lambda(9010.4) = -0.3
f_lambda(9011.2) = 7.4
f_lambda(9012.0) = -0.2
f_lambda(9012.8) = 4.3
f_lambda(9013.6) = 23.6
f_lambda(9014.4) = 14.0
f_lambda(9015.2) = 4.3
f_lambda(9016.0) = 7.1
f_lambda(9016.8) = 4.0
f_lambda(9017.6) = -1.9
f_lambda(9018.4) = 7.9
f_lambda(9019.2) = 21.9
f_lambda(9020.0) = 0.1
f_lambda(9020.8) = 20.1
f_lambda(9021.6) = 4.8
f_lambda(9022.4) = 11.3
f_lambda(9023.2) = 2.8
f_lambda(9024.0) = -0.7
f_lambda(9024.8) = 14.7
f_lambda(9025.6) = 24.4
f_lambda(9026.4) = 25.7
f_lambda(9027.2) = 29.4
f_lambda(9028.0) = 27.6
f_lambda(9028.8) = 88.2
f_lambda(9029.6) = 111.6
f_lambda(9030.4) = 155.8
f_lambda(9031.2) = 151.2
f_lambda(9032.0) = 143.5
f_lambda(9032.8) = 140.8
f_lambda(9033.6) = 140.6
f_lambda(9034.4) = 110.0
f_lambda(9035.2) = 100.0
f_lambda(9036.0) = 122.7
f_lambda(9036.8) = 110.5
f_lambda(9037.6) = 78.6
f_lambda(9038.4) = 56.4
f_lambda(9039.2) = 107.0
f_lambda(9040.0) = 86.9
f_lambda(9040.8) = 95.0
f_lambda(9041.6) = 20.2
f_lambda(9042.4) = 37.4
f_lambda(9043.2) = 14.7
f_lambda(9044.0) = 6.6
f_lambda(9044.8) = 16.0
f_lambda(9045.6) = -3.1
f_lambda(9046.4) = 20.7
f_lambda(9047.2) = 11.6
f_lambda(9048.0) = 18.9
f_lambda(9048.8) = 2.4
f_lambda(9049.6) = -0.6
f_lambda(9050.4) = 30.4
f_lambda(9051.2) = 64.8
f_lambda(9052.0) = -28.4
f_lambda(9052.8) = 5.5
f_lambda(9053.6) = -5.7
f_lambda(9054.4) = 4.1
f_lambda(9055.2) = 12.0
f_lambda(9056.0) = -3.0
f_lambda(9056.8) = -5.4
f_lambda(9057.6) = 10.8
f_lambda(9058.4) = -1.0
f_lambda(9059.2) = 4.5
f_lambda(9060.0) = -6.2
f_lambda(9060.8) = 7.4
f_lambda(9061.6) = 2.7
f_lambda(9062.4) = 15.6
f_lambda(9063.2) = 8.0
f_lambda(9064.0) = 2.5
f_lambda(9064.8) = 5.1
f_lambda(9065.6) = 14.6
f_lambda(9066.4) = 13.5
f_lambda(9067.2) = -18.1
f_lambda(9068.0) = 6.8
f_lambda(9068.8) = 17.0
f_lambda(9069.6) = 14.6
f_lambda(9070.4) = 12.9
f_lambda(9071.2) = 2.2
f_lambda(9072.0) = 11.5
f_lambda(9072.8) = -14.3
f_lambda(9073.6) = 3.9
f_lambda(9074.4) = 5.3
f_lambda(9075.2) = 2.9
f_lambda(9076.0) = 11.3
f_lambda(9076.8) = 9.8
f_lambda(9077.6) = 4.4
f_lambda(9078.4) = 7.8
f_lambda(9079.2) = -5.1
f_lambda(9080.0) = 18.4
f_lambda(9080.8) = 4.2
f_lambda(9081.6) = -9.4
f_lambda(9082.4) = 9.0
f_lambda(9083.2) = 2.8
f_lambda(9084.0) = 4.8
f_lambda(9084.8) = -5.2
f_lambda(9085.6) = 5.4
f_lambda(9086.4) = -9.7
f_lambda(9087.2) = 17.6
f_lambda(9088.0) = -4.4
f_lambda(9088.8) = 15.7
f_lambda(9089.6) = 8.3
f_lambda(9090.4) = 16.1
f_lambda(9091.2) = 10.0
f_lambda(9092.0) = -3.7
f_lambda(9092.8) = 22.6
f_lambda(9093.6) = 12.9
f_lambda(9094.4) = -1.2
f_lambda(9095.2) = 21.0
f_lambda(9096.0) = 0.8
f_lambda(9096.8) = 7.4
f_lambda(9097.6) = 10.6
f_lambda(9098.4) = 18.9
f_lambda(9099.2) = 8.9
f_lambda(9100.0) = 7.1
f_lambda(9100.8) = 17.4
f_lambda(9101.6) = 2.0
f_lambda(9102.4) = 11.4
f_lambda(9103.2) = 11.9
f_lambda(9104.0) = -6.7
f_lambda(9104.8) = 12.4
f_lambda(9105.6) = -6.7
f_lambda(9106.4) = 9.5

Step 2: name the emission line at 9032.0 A [O III]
